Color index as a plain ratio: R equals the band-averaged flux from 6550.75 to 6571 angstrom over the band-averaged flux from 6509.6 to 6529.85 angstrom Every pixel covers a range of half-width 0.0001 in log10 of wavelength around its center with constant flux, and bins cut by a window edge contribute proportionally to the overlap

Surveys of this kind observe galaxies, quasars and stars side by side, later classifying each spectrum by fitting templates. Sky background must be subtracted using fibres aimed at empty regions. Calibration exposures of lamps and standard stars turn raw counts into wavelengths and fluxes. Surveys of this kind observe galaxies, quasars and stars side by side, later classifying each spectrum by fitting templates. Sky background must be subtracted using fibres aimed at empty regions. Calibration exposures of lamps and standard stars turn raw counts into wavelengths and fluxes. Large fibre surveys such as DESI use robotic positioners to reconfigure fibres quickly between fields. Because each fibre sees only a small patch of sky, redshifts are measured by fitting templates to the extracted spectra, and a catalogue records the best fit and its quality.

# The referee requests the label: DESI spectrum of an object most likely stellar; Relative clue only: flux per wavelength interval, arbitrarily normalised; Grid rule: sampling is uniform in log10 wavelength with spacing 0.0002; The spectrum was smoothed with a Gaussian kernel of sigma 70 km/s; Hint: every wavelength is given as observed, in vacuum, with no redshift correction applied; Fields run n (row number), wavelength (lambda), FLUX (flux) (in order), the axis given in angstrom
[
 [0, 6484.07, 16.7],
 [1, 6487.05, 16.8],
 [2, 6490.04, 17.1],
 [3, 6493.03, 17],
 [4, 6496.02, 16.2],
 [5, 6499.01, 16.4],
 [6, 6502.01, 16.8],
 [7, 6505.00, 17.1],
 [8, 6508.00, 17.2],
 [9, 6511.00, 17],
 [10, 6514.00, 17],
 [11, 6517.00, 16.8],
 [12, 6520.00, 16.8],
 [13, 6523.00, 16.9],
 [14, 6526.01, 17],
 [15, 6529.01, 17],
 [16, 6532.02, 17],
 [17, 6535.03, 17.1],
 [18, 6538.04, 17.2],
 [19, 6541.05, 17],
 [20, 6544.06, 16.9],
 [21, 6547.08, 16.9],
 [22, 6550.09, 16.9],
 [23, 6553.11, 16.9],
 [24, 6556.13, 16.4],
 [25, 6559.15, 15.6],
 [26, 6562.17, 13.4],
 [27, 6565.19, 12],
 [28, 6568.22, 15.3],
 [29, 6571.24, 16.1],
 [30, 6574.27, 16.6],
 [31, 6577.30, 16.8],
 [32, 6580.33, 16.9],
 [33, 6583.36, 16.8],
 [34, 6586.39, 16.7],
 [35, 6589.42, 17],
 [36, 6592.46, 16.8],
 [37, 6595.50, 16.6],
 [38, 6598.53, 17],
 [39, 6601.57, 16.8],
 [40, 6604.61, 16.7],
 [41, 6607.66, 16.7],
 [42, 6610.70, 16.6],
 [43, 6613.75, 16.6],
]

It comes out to 0.89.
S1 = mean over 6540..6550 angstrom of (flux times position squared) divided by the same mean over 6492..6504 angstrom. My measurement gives 1.03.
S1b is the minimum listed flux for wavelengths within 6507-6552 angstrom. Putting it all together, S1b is 16.8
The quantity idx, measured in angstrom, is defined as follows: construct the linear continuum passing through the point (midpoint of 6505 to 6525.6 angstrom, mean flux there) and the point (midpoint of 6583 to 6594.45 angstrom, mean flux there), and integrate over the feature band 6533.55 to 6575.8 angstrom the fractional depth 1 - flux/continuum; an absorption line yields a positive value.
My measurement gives 2.2 angstrom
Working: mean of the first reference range 17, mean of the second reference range 16.8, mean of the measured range 16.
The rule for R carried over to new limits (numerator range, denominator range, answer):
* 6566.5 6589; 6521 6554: 0.97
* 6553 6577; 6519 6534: 0.90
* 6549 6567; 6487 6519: 0.90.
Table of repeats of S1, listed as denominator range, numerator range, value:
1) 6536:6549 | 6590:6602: 1.00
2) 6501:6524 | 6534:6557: 1.01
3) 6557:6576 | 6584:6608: 1.14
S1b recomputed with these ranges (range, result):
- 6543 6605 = 12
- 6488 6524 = 16.2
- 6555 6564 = 13.4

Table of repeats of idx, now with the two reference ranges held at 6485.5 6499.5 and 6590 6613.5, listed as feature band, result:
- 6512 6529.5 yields -0.2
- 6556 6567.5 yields 1.8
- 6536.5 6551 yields -0.2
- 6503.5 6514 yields -0.2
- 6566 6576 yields 0.6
